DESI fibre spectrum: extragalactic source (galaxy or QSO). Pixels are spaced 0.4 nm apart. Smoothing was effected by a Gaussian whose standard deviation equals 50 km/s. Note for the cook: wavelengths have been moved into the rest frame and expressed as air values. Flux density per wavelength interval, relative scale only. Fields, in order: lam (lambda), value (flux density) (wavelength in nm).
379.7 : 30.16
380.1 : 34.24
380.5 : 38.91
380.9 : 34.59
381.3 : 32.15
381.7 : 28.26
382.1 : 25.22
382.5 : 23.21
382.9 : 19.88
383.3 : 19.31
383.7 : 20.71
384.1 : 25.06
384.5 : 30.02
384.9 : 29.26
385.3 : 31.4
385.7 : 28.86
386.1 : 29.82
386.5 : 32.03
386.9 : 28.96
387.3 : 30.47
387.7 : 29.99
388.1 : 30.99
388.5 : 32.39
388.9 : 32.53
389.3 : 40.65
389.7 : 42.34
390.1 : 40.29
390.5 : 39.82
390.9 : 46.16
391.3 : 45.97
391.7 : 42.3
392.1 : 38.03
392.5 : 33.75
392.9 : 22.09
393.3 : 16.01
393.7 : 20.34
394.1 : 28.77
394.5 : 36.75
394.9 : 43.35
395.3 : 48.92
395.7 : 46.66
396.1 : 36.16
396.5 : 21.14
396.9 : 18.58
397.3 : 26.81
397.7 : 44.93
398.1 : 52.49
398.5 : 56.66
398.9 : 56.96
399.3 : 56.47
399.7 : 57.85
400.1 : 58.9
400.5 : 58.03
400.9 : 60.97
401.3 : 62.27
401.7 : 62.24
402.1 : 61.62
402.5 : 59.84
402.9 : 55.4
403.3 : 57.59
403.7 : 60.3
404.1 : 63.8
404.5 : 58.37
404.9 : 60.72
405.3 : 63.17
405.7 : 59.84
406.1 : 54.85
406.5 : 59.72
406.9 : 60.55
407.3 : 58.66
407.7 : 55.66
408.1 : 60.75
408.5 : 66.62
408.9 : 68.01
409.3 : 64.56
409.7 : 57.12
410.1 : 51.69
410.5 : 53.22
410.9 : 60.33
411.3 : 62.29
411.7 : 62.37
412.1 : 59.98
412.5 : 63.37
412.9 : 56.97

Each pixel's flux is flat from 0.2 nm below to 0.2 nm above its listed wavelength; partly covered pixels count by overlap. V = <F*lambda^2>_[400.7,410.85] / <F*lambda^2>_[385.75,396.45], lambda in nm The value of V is 1.84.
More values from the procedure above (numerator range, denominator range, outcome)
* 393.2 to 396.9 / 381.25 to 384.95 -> 1.40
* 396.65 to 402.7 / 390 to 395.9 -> 1.49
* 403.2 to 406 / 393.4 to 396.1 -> 1.73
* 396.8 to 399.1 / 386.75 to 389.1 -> 1.49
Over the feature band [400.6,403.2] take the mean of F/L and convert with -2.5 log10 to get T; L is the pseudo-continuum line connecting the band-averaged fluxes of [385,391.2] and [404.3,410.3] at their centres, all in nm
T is -0.14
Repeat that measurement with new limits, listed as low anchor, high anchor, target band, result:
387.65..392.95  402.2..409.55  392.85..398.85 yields 0.284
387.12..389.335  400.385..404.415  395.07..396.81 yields 0.262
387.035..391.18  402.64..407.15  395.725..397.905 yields 0.471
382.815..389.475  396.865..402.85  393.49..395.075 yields 0.347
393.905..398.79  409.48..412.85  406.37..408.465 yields -0.114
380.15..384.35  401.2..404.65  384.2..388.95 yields 0.118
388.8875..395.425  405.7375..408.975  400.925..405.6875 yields -0.127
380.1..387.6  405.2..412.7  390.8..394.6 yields 0.202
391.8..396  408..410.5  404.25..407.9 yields -0.076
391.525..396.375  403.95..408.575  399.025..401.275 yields -0.237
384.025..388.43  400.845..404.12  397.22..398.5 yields 0.148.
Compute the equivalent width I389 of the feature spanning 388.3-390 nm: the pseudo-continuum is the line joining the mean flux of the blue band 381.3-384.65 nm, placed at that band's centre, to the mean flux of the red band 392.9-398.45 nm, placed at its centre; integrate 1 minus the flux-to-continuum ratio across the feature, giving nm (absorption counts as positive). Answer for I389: -0.469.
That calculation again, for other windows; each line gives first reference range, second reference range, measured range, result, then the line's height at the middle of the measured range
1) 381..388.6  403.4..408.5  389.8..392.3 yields -0.32 nm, 37.3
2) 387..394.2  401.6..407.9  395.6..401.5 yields 0.15 nm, 48.3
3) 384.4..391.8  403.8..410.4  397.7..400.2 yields -0.31 nm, 49.3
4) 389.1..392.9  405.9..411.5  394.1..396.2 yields 0.15 nm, 44.6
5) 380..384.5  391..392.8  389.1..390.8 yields -0.19 nm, 36.9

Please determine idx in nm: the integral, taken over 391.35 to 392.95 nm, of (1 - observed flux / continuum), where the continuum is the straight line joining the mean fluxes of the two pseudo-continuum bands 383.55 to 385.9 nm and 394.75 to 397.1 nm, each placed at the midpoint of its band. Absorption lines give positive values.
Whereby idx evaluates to -0.16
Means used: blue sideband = 27.7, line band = 36.3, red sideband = 35.6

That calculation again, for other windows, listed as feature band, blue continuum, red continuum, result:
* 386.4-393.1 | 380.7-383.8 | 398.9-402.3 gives 0.60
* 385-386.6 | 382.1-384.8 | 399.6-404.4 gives -0.13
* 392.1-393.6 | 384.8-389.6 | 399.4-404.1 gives 0.59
